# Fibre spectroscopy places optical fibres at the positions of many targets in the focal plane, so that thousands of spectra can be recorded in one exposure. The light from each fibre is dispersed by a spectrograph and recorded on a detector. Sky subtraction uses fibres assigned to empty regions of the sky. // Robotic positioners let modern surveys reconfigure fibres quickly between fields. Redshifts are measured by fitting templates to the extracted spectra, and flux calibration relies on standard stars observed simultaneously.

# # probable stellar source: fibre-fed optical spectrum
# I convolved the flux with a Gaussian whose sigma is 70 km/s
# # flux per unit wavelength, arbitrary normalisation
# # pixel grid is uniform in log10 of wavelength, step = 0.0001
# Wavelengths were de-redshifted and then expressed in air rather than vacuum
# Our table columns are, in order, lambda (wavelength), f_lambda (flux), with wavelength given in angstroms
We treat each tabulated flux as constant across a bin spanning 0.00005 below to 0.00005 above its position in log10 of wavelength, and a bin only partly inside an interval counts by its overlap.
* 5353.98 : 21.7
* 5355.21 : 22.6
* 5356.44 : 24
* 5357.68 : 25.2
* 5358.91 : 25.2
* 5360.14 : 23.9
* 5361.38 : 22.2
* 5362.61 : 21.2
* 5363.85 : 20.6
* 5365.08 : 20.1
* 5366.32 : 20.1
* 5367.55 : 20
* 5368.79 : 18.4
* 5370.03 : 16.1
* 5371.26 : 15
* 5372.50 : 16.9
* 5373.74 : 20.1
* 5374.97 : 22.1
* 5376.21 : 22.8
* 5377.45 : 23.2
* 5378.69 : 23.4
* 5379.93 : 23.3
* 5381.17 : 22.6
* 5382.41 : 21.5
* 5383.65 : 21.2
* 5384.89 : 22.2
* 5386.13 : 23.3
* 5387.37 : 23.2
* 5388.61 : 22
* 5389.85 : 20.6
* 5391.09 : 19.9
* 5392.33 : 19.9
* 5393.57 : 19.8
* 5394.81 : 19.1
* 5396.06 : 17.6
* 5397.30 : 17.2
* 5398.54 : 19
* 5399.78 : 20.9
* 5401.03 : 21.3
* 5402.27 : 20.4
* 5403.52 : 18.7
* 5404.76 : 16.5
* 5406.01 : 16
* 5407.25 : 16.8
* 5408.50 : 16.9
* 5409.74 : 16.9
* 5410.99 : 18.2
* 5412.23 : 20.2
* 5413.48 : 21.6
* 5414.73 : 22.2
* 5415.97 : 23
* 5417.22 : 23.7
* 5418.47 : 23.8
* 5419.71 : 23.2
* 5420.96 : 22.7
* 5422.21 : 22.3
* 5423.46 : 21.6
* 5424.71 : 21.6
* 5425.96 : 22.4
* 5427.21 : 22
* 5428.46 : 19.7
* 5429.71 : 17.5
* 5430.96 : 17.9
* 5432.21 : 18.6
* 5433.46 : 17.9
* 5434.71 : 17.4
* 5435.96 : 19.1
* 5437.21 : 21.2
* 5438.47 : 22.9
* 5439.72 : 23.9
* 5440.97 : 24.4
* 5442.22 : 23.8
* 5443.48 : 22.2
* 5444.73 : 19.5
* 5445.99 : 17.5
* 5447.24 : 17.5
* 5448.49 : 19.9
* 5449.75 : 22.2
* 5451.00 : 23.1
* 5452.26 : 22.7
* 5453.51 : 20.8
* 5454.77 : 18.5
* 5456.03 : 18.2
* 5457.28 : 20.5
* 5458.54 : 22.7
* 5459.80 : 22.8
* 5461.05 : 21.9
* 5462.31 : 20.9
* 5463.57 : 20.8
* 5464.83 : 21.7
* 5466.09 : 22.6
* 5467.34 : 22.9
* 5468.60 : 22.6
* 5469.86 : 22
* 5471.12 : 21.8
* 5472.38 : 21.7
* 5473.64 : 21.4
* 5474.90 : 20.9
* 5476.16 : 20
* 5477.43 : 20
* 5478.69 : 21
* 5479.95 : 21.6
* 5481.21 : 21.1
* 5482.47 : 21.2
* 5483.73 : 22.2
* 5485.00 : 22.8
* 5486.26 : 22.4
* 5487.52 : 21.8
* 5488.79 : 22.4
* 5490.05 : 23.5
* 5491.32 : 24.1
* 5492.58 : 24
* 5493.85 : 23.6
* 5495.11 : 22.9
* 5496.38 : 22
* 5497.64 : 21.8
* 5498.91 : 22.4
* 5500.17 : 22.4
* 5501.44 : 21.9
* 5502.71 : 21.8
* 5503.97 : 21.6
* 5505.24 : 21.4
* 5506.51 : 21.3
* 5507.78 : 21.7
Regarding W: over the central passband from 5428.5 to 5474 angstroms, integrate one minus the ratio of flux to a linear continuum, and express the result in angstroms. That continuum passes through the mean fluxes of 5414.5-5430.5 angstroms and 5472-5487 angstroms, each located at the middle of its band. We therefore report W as 1.5 angstroms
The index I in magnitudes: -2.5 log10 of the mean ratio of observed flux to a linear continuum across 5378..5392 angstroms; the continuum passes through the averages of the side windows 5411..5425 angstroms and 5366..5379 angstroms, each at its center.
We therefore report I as -0.085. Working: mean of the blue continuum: 19.7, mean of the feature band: 22.1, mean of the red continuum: 22.2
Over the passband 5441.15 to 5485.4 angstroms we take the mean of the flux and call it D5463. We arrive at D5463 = 21.3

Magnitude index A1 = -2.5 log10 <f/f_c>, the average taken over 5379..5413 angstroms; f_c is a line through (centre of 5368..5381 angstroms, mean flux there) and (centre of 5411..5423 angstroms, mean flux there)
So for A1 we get 0.07 mag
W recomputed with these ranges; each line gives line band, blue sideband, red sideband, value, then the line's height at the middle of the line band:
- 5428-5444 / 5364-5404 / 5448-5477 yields 0.43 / 21.1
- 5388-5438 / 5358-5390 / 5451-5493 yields 3.46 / 21.4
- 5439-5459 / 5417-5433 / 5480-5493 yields 0.57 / 21.7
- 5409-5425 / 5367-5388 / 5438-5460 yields -0.37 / 21.1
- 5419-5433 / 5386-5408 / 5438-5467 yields -0.28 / 20.5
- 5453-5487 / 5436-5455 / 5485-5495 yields 1.41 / 22.3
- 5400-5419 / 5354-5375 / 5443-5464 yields 0.90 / 20.7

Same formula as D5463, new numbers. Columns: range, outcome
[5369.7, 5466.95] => 20.6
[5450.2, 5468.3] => 21.5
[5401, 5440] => 20.2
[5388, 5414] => 19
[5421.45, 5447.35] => 20.6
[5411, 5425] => 22.2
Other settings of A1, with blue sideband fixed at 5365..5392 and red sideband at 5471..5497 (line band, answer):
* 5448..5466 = 0.024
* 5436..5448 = 0.012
